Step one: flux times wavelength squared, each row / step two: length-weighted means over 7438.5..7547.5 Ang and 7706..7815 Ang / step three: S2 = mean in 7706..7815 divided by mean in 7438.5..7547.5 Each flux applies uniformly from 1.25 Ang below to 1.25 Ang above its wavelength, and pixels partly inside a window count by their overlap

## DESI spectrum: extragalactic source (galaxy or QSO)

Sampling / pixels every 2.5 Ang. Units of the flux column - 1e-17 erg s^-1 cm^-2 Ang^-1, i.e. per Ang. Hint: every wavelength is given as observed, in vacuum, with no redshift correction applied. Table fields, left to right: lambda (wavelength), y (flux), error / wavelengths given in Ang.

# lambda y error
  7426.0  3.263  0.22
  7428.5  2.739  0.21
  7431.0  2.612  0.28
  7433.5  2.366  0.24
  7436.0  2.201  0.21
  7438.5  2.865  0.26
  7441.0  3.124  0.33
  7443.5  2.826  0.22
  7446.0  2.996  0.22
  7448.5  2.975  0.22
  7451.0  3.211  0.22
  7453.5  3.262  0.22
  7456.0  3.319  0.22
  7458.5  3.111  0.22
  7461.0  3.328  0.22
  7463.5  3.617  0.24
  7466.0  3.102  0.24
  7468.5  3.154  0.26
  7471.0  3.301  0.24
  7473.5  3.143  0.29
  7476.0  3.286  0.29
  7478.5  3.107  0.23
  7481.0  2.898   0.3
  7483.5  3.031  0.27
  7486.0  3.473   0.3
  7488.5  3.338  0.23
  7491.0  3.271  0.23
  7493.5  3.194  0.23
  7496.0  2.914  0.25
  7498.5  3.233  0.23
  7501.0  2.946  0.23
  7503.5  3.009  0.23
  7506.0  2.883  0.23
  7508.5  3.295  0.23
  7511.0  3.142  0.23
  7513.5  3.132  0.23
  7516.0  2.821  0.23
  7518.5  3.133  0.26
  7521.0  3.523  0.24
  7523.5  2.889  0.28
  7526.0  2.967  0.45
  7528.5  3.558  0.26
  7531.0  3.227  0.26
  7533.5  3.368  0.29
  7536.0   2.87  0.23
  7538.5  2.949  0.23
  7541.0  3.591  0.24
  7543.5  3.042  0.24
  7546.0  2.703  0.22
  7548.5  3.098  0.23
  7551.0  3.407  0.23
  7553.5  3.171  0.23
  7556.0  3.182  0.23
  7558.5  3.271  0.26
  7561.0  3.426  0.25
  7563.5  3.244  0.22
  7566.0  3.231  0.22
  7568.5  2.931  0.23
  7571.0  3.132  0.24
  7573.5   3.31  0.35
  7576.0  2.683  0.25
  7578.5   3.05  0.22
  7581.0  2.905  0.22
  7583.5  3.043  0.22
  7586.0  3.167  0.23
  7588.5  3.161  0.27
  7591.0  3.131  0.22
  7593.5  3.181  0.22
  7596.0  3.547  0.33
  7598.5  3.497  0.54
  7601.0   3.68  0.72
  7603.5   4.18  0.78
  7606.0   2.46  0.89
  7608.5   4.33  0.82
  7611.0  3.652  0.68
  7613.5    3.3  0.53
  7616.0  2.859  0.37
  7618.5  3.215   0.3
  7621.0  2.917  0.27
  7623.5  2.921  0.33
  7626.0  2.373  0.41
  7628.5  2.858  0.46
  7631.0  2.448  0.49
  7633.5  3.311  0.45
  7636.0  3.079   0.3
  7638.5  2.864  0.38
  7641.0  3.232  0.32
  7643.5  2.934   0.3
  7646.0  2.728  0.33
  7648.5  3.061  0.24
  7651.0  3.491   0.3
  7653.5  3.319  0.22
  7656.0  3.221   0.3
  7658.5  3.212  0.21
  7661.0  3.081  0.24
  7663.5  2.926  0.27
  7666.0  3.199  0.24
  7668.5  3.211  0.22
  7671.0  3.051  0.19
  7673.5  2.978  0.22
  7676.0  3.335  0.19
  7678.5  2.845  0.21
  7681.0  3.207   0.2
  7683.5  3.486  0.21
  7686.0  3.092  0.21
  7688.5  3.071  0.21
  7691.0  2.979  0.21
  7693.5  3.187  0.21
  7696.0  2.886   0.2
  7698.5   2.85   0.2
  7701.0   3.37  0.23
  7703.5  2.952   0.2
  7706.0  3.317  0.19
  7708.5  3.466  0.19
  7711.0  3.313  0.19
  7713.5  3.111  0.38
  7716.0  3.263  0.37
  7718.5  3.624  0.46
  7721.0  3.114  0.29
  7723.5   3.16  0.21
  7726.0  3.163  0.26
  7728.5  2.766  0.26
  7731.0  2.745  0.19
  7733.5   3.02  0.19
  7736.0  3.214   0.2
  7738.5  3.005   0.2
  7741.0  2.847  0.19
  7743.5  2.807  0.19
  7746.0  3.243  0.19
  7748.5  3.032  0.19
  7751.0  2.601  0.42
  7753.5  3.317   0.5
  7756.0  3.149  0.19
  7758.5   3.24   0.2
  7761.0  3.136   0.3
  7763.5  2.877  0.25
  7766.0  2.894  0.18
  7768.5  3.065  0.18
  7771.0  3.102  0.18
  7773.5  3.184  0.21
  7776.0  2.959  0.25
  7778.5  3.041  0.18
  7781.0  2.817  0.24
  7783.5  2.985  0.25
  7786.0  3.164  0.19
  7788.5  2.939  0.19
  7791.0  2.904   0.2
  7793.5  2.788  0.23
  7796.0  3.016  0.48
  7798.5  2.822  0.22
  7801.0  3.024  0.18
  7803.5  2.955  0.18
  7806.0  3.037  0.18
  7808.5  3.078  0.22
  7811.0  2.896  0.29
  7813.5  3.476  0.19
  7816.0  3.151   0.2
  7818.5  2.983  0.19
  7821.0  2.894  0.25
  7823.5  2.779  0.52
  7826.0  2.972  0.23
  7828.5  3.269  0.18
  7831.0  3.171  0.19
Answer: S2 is 1.04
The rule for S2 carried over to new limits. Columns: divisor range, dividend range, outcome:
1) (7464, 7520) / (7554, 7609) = 1.06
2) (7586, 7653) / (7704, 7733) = 1.03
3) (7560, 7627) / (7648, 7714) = 1.01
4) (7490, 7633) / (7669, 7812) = 1.02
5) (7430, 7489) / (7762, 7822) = 1.07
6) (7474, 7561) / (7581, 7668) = 1.03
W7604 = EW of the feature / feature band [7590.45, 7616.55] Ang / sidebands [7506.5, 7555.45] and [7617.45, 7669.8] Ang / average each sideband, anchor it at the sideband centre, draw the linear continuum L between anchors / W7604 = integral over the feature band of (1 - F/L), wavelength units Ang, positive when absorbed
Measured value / -3.32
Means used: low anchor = 3.15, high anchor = 3.03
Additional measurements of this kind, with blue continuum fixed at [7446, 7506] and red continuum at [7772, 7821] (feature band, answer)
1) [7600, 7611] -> -2.0 Ang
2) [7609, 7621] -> -0.7 Ang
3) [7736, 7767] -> 0.1 Ang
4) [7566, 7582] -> 0.5 Ang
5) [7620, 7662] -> 1.2 Ang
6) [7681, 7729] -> -1.9 Ang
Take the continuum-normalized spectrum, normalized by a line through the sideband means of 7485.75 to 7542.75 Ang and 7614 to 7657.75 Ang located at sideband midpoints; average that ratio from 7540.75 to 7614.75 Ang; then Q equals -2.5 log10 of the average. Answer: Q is -0.06 mag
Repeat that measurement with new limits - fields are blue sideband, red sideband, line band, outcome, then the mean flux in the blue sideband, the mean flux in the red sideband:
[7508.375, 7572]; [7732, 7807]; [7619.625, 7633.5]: 0.13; 3.16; 3.01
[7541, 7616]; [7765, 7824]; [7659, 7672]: 0.02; 3.24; 3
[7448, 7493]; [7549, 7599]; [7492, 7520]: 0.05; 3.22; 3.18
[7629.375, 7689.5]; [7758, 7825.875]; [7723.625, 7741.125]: 0.02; 3.1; 3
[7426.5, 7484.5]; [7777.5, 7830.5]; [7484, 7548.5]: -0.04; 3.03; 3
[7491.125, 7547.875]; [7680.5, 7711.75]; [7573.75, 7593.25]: 0.03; 3.11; 3.16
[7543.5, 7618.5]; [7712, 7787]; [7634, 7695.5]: 0.01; 3.24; 3.06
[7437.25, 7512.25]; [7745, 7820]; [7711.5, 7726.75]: -0.07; 3.15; 3.03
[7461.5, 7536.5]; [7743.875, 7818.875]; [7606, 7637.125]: 0.01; 3.17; 3.03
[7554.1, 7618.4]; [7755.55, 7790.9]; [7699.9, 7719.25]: -0.06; 3.26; 3.03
